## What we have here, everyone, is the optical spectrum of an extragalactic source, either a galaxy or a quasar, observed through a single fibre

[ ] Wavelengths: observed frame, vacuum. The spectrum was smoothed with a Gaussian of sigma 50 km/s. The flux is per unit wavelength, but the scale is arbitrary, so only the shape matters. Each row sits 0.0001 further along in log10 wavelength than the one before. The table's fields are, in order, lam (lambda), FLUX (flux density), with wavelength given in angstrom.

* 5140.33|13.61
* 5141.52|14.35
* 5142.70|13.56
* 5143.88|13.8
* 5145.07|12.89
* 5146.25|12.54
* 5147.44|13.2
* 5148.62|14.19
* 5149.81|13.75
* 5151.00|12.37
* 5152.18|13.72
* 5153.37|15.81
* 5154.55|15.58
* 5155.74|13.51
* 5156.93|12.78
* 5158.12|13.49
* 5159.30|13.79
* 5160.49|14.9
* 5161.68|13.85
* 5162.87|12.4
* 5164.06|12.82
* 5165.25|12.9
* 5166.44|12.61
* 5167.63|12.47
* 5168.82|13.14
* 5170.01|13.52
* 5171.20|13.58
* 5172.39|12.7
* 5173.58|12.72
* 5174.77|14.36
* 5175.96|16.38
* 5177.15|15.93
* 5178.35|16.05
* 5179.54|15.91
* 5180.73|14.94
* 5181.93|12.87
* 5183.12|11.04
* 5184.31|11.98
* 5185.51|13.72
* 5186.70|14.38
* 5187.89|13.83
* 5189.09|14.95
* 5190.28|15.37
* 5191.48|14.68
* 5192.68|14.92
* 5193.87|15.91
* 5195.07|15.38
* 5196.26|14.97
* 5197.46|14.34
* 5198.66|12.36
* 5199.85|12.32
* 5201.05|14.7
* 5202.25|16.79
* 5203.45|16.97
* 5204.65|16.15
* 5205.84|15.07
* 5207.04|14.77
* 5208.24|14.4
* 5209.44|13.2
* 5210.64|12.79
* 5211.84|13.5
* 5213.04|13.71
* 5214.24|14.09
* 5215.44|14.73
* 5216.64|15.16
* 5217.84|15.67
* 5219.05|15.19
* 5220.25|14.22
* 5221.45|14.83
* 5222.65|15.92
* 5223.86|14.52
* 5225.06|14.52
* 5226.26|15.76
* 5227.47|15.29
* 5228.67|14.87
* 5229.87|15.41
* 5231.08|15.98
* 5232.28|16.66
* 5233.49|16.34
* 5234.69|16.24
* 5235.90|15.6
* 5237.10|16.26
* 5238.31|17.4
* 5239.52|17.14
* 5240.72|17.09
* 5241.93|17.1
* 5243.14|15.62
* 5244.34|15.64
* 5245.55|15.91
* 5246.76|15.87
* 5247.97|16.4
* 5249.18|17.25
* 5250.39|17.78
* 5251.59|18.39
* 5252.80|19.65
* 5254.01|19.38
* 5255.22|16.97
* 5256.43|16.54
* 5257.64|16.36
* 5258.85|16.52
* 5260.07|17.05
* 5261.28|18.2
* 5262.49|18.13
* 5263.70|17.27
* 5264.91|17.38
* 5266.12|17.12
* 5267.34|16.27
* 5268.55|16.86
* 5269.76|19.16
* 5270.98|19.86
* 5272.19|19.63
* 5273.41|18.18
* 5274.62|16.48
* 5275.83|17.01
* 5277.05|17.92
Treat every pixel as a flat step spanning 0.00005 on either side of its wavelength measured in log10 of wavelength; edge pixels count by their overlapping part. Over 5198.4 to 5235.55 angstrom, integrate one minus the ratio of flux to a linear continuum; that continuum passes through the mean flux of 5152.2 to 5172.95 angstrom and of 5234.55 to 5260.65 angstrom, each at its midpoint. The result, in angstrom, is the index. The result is 1.81 angstrom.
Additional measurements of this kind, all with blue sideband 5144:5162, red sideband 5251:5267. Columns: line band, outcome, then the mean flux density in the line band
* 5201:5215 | 0.9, 14.7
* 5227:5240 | 0.4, 16.1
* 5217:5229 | 0.9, 15.1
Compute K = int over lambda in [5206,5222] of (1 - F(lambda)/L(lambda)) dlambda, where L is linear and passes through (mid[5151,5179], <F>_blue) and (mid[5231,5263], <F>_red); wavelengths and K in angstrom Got 1.4 angstrom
